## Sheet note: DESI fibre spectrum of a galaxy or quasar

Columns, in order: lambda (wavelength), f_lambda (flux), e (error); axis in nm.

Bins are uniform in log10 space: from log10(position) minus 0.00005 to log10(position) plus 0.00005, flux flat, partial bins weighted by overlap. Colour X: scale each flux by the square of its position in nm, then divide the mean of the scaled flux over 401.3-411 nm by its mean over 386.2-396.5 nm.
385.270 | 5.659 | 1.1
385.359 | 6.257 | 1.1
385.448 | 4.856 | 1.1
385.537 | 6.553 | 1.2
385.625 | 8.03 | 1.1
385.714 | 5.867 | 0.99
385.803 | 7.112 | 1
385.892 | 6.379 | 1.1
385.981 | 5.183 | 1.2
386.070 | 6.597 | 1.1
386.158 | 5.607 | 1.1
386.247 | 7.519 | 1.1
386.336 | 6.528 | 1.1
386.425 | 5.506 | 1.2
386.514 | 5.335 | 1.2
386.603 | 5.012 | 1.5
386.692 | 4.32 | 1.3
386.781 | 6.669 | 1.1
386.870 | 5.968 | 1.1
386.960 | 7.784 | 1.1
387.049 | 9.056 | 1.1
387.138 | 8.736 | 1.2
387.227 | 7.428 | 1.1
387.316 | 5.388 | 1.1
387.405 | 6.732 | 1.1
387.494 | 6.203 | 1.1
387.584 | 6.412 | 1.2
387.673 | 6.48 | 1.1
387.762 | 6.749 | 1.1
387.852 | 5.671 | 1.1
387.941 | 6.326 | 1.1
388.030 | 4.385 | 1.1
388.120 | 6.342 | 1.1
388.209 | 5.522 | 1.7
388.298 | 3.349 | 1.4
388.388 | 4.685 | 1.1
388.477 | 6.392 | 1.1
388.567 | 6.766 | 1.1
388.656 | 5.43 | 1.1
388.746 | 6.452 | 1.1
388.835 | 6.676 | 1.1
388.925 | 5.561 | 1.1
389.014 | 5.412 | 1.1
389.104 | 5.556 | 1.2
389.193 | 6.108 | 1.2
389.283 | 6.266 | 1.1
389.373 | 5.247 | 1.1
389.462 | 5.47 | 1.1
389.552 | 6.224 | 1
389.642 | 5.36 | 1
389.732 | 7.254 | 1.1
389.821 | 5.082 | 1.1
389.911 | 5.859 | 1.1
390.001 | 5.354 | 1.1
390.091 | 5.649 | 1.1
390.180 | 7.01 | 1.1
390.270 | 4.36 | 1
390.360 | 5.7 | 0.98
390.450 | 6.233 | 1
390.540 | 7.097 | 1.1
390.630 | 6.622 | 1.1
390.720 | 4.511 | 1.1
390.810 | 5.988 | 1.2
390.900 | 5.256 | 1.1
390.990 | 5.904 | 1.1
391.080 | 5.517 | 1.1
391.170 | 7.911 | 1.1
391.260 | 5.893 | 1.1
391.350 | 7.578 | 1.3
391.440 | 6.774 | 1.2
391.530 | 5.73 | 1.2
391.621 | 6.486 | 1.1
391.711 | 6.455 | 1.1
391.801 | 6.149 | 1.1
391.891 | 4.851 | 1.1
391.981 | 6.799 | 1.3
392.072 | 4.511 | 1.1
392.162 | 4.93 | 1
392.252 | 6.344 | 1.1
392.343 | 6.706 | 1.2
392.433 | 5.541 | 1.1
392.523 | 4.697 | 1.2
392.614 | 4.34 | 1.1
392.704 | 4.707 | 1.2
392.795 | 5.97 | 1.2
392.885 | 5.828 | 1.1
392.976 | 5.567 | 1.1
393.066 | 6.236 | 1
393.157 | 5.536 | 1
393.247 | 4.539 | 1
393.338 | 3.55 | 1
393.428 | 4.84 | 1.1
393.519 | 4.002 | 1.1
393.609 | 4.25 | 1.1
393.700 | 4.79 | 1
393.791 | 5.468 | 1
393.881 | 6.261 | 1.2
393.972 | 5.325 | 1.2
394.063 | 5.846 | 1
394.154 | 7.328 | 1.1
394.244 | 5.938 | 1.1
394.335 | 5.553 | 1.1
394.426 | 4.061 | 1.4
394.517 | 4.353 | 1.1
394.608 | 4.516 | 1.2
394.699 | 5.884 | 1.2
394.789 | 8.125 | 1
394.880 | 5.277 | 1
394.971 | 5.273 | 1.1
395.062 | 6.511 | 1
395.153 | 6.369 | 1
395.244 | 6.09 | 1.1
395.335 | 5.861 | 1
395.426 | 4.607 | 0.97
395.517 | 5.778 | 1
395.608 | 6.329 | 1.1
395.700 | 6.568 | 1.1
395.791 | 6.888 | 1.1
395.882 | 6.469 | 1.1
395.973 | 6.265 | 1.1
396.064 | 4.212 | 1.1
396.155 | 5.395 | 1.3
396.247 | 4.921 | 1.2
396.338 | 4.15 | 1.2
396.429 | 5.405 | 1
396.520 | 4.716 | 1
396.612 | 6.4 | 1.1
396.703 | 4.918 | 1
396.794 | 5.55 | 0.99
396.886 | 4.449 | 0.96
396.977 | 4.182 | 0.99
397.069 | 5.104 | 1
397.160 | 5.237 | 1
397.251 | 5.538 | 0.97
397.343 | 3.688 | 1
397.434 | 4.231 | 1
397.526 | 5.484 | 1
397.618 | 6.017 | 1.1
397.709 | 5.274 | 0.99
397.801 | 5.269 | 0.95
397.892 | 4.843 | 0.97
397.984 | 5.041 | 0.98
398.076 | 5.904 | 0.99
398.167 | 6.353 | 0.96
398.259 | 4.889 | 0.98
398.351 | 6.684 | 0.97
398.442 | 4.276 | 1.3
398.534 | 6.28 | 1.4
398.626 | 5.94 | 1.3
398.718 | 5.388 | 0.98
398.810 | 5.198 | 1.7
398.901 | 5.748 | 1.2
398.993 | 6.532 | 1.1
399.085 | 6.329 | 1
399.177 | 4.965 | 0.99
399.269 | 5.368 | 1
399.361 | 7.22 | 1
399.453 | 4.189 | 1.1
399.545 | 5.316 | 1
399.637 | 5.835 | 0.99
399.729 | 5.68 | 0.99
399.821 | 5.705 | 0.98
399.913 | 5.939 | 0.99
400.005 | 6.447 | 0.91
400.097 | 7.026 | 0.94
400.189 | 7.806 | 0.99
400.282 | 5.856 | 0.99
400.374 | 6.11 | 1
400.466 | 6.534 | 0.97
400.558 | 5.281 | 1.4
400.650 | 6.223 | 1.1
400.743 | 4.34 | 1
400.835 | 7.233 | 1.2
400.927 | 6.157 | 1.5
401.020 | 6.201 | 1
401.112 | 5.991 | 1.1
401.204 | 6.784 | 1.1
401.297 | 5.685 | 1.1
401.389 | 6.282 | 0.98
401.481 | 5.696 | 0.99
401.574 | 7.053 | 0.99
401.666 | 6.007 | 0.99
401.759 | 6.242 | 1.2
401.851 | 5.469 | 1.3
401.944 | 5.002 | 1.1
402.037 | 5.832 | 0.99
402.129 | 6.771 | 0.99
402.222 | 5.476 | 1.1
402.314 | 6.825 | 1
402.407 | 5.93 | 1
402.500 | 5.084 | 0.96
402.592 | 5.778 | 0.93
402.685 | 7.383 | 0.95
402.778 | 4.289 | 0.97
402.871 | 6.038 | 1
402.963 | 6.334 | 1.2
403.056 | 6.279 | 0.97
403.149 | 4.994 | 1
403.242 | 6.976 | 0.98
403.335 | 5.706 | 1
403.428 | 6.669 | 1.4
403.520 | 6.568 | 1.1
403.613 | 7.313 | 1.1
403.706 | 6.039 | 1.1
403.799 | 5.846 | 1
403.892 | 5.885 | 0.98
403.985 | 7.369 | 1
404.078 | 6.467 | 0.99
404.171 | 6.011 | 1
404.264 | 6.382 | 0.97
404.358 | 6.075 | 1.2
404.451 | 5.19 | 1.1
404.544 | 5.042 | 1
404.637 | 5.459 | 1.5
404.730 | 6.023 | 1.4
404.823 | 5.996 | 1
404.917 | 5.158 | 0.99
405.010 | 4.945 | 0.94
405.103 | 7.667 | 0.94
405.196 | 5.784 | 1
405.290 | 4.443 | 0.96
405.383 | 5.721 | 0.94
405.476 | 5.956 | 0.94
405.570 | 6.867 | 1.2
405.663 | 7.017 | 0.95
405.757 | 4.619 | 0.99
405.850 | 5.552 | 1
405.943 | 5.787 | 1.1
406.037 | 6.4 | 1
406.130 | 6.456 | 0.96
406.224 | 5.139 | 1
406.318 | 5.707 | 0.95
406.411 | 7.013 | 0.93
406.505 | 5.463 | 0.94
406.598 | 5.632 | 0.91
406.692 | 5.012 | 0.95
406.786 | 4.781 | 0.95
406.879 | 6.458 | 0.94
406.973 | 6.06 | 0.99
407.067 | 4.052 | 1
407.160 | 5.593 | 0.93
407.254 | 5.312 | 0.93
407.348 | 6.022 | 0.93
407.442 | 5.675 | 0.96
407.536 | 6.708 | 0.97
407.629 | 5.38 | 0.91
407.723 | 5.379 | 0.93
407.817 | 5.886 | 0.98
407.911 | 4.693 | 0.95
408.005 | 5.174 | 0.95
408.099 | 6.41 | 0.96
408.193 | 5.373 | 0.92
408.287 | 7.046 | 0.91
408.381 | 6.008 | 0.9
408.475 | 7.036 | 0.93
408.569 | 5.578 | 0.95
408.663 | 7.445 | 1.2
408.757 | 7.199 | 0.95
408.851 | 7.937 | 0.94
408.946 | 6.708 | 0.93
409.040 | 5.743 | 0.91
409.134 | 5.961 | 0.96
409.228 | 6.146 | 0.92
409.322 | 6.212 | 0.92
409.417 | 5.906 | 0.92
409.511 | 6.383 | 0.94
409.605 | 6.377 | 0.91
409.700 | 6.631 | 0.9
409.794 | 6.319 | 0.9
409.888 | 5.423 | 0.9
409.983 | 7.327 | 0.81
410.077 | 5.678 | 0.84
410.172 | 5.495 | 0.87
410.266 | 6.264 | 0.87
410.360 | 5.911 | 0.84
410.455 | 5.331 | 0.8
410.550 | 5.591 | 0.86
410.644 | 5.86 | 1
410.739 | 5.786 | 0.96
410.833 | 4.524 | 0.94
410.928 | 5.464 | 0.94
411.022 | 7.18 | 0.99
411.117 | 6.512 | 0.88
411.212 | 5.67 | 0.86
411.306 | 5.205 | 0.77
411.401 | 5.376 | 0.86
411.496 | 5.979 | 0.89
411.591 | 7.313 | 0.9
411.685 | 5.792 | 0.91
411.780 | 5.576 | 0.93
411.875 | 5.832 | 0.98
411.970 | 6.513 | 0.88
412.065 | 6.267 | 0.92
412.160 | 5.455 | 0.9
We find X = 1.11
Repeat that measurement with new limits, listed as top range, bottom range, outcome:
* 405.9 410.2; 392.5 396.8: 1.18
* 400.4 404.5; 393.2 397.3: 1.17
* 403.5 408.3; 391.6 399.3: 1.12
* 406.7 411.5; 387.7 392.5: 1.11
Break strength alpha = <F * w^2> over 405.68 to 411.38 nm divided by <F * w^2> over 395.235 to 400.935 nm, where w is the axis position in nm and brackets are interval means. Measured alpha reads 1.1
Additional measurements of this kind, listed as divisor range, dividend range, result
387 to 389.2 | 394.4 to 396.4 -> 0.95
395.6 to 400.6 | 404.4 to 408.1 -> 1.06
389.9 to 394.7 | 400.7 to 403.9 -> 1.14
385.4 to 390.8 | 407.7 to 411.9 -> 1.11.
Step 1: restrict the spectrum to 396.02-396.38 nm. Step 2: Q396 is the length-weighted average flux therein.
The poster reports 4.67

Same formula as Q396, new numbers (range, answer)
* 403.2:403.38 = 6.33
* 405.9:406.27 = 5.94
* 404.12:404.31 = 6.21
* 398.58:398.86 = 5.52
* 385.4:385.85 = 6.48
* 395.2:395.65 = 5.73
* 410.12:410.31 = 5.87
